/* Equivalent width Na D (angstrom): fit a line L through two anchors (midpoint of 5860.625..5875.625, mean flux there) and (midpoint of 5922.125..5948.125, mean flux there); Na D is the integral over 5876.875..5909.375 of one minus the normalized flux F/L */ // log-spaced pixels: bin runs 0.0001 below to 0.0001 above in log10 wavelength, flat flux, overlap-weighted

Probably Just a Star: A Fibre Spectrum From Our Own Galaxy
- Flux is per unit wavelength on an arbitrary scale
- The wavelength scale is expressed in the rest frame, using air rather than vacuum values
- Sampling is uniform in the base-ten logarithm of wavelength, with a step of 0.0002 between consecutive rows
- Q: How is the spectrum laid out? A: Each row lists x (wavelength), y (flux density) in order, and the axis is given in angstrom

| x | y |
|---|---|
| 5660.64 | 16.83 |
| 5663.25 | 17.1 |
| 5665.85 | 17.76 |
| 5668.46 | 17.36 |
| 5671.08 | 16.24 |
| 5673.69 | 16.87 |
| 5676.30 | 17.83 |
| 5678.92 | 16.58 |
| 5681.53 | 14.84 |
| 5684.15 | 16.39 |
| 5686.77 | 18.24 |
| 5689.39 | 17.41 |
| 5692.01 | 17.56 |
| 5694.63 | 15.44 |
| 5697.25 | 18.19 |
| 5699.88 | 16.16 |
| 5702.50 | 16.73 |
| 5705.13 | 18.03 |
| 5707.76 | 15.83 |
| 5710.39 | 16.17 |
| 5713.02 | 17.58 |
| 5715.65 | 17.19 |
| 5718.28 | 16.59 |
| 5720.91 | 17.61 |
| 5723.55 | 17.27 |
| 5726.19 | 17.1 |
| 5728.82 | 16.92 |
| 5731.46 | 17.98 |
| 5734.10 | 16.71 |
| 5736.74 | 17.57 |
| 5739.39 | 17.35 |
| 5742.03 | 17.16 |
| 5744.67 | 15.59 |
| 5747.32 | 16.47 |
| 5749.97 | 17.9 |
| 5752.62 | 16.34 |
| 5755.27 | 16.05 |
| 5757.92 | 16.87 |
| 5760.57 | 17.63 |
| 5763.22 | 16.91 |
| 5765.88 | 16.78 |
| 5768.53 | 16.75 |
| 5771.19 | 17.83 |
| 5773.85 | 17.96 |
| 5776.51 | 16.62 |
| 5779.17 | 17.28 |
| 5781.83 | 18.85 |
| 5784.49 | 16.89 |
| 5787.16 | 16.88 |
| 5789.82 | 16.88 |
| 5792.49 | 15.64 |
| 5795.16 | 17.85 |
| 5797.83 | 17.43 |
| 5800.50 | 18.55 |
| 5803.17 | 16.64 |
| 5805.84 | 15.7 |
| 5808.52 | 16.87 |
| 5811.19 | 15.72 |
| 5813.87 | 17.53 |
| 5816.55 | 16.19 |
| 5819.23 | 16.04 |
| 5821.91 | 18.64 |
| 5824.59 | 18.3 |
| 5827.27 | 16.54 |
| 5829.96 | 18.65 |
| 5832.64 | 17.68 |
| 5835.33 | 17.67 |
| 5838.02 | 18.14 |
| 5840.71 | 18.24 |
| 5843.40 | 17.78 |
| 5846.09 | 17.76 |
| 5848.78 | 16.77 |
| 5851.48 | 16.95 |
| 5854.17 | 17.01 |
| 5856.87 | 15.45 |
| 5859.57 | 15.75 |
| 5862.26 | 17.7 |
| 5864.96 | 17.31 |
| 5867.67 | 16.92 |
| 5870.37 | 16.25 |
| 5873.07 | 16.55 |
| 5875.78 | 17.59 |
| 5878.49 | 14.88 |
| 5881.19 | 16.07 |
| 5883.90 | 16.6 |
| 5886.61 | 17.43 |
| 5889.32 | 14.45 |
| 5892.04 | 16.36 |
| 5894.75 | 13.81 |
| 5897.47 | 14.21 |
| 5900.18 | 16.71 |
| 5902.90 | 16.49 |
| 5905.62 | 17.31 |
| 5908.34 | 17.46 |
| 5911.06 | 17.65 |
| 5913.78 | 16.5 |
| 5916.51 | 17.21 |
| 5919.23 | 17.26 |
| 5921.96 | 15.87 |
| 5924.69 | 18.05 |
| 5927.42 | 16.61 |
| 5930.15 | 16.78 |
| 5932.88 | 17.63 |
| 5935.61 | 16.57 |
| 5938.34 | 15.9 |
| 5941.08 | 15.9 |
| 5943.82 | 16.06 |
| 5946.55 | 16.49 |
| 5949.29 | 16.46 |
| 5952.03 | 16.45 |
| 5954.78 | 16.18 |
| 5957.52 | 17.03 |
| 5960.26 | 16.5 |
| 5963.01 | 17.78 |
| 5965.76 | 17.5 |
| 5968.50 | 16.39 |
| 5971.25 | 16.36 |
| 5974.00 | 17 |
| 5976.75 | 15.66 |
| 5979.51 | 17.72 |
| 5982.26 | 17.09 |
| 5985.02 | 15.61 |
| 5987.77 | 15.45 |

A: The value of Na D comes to 1.7 angstrom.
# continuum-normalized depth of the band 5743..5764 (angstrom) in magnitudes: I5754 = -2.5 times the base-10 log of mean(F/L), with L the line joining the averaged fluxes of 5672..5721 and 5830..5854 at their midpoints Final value 0.03 mag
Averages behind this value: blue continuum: 16.9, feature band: 16.7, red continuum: 17.7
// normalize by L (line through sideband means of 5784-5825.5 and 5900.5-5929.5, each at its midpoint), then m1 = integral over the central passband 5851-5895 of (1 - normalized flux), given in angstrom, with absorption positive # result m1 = 1.7 angstrom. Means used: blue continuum 17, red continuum 17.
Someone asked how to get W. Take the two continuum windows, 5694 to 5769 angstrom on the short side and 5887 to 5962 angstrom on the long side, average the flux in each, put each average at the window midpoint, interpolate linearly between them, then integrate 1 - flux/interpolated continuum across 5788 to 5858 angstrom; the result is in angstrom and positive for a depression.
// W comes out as -2.0 angstrom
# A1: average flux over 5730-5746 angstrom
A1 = 17.1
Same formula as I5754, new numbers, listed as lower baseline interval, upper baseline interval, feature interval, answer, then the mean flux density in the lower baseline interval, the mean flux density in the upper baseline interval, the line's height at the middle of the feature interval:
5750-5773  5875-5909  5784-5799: -0.01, 17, 16.1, 16.8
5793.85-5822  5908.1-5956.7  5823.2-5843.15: -0.06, 16.9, 16.7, 16.9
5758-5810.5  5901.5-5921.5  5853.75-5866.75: 0.03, 17.1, 17.1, 17.1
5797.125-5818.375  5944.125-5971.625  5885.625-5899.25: 0.10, 16.8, 16.7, 16.7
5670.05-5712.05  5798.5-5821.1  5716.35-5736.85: -0.03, 16.8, 16.7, 16.8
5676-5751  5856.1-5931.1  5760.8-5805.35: -0.03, 17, 16.5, 16.8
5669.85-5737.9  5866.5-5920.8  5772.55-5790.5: -0.04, 17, 16.4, 16.7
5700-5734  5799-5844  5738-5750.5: 0.02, 17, 17.3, 17.1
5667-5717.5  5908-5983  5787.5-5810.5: -0.01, 16.9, 16.8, 16.8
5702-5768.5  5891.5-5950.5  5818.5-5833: -0.06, 17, 16.5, 16.8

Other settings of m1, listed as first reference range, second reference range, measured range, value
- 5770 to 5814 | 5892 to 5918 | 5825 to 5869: -1.4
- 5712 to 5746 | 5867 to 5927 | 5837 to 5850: -0.8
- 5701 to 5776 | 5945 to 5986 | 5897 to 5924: 0.0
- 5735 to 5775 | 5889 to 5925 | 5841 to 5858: -0.4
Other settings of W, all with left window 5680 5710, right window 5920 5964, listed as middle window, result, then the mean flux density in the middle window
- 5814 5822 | -0.03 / 16.8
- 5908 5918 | -0.32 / 17.2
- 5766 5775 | -0.36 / 17.4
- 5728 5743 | -0.48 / 17.3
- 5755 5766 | -0.12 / 16.9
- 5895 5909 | 0.41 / 16.2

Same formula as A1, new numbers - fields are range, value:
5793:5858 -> 17.2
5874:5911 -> 16.2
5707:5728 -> 17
